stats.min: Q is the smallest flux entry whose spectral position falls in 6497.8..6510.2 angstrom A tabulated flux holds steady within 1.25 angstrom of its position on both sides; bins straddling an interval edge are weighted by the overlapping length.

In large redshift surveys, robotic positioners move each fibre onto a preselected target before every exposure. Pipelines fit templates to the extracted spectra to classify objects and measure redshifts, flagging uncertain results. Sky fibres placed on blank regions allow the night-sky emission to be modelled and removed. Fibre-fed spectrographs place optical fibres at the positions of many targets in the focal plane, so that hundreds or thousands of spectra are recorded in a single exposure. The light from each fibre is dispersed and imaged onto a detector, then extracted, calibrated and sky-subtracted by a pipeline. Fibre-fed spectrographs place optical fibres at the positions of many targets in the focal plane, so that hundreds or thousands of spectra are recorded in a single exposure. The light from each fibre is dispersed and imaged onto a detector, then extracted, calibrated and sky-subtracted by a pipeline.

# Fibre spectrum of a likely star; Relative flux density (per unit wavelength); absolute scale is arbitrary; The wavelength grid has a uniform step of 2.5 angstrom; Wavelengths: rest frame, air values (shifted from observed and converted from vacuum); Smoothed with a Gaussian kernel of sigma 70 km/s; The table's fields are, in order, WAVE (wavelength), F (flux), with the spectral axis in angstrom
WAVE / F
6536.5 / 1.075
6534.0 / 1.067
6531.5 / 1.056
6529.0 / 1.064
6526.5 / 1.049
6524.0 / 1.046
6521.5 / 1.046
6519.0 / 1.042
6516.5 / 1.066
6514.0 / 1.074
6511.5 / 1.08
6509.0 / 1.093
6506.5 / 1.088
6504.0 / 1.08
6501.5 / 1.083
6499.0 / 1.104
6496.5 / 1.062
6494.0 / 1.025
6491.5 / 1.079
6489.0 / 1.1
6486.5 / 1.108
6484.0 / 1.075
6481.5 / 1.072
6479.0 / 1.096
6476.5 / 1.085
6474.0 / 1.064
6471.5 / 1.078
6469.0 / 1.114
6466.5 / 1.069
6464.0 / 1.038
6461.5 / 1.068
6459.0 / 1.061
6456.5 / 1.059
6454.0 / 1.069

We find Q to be 1.08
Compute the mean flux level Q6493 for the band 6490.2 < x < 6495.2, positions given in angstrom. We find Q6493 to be 1.05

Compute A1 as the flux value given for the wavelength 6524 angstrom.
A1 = 1.046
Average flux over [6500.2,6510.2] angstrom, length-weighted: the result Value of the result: 1.09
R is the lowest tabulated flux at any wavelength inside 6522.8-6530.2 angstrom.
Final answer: 1.046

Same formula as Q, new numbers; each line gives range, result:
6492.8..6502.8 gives 1.025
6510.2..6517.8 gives 1.066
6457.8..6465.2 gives 1.038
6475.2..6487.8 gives 1.072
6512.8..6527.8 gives 1.042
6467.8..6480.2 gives 1.064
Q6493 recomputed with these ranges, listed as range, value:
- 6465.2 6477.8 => 1.08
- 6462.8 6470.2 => 1.07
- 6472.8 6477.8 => 1.07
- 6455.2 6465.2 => 1.06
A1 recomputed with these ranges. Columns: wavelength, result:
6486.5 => 1.108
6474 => 1.064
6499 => 1.104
